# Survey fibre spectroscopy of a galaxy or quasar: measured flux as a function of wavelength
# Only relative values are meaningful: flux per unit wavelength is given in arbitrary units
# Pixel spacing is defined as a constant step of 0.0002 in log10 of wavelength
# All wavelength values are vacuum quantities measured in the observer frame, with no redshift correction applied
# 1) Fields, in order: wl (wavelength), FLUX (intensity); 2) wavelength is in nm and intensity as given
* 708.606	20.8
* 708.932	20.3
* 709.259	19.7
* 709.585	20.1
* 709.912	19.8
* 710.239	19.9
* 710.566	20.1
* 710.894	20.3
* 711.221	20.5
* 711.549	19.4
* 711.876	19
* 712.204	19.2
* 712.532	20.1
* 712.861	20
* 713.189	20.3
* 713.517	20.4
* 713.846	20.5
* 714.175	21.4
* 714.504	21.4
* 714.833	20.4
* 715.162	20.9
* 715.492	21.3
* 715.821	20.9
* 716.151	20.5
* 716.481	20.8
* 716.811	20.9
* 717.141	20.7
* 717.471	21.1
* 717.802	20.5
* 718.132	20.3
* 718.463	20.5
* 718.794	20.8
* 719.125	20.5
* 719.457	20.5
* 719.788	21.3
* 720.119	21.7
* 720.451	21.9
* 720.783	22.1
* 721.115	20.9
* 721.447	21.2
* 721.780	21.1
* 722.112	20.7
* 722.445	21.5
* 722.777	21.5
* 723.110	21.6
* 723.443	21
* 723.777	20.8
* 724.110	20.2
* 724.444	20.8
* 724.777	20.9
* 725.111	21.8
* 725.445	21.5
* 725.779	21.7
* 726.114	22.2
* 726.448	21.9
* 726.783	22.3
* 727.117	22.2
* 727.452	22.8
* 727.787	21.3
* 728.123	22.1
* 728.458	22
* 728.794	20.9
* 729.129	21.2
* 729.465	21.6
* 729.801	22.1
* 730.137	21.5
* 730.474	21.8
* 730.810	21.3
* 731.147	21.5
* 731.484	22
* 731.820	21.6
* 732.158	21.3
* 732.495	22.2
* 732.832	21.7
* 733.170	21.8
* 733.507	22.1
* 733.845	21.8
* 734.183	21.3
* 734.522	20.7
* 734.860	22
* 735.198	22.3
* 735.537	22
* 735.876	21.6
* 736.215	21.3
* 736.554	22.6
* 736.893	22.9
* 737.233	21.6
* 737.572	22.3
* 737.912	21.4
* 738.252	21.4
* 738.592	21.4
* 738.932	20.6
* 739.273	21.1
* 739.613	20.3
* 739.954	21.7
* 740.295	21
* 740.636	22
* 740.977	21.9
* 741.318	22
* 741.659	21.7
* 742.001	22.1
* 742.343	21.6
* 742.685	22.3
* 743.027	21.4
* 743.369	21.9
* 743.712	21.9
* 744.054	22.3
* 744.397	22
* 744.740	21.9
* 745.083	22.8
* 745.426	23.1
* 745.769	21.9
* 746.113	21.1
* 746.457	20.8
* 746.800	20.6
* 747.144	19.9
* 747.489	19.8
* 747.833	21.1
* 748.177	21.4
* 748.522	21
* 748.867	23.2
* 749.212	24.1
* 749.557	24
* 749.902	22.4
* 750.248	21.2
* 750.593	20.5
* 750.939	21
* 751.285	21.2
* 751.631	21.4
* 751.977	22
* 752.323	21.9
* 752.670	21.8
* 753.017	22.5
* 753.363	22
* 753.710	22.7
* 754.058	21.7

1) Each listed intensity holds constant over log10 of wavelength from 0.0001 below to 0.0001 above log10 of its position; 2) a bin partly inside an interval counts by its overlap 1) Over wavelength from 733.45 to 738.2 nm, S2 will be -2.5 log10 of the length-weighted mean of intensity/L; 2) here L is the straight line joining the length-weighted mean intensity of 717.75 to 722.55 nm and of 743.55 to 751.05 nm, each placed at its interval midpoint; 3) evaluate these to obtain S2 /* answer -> -0.020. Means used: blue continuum 21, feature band 21.8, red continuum 21.7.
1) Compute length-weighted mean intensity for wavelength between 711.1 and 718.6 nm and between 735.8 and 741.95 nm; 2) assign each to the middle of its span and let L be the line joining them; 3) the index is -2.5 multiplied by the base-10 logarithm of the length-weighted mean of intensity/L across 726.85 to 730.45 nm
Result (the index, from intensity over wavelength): -0.03 mag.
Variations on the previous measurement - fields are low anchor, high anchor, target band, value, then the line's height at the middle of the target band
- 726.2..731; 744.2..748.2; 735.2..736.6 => -0.012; 21.6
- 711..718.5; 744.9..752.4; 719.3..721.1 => -0.041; 20.7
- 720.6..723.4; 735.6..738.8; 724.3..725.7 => 0.006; 21.4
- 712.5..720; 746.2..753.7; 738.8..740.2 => 0.021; 21.3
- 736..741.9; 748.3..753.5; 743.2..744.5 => -0.012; 21.8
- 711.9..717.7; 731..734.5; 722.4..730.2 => -0.014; 21.3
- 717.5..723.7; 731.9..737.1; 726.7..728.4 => -0.033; 21.5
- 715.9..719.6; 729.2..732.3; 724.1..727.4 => -0.021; 21.2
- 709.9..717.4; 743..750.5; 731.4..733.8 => -0.031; 21.2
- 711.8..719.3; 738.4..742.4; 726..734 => -0.037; 21.1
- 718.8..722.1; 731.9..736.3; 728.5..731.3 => 0.002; 21.5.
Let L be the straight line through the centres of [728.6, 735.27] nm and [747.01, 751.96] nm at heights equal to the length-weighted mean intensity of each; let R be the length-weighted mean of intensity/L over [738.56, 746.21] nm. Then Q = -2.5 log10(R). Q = -0.01 mag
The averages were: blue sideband 21.6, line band 21.8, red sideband 21.6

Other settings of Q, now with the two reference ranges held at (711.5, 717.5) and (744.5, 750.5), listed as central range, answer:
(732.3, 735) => -0.02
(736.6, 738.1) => -0.04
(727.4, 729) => -0.04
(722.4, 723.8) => -0.02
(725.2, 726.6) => -0.05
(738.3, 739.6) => 0.02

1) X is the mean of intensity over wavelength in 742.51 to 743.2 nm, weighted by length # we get 21.9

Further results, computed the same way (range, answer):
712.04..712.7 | 19.6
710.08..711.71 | 20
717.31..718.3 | 20.6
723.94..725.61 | 21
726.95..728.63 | 22.1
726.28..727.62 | 22.3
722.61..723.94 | 21.2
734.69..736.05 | 22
